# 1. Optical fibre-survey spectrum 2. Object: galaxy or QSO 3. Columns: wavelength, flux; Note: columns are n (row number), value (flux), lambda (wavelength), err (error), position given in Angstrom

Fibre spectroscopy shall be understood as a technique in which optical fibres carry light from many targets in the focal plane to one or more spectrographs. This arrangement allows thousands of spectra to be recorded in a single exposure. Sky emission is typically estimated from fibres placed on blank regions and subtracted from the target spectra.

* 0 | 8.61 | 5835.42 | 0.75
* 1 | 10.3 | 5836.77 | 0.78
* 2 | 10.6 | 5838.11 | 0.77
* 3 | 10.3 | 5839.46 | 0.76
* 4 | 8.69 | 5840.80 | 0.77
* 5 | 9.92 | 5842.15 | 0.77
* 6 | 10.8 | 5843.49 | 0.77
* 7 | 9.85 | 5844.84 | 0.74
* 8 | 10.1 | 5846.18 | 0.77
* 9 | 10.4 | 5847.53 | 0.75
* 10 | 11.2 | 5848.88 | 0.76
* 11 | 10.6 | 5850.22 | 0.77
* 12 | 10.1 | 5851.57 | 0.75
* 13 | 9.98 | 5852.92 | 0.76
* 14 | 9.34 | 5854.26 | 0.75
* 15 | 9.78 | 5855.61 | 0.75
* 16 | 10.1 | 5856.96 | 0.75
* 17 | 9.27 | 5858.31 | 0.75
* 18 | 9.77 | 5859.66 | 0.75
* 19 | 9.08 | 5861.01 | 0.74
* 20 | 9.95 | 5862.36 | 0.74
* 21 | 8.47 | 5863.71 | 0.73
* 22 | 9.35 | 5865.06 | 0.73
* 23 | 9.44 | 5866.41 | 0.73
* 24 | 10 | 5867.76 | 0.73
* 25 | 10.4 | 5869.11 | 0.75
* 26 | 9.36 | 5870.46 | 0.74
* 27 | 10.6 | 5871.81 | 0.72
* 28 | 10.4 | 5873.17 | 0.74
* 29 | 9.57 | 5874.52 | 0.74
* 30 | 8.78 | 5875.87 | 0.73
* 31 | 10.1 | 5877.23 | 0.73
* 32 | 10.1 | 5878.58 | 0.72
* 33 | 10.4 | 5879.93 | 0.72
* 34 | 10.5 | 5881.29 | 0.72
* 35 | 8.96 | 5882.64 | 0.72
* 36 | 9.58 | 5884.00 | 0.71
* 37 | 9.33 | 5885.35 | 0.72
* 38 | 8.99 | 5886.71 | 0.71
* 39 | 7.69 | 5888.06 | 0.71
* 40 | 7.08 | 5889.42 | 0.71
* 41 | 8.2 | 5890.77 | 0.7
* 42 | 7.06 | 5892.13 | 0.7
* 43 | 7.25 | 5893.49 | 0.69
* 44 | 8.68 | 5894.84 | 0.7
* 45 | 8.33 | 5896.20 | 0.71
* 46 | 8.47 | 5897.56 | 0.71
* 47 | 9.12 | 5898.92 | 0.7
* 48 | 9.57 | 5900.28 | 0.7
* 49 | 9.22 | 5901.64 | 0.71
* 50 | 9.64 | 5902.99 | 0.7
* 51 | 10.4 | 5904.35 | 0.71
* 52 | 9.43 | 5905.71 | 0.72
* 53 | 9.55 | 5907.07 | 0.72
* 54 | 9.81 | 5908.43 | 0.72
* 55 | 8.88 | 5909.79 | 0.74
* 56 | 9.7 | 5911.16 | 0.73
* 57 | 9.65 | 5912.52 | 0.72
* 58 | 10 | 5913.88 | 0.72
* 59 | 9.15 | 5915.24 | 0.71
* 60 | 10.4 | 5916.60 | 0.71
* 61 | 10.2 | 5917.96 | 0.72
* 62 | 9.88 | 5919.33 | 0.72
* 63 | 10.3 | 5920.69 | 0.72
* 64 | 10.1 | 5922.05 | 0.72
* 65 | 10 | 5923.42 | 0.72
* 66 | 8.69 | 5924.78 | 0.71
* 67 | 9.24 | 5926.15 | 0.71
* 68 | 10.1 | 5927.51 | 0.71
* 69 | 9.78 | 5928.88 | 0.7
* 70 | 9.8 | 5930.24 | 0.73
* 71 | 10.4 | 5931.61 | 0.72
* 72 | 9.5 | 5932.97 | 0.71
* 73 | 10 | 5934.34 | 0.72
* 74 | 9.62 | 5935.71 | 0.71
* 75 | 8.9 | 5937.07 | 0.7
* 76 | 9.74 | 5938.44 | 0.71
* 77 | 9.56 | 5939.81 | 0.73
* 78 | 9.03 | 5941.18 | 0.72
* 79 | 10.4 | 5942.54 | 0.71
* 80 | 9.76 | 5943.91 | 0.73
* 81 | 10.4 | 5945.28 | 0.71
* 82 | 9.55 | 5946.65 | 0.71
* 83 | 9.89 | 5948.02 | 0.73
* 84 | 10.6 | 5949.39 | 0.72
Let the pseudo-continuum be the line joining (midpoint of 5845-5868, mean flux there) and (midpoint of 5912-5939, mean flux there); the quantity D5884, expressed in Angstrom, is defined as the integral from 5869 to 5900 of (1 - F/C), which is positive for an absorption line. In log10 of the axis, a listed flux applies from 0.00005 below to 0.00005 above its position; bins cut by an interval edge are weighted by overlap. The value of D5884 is 2.3 Angstrom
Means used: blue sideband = 9.82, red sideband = 9.77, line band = 9.06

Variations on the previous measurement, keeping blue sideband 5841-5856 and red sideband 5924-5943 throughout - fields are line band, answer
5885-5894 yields 1.81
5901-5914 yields 0.23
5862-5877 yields 0.52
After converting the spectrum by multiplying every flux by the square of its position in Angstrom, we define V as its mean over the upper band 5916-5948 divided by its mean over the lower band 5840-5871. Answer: 1.02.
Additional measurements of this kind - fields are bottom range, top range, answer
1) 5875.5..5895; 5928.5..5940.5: 1.11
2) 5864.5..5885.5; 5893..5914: 0.95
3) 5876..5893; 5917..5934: 1.11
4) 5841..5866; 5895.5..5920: 0.98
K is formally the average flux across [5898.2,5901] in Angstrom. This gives 9.32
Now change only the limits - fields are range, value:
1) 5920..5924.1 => 10.1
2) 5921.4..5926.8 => 9.49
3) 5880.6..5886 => 9.59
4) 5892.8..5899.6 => 8.36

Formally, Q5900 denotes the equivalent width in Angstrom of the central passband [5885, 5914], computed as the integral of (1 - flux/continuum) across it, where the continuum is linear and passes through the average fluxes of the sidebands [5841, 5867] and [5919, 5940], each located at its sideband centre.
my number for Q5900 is 2.6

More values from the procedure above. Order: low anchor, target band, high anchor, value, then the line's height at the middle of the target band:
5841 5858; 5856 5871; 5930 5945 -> 0.7 Angstrom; 10.1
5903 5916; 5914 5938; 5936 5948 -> -0.3 Angstrom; 9.65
